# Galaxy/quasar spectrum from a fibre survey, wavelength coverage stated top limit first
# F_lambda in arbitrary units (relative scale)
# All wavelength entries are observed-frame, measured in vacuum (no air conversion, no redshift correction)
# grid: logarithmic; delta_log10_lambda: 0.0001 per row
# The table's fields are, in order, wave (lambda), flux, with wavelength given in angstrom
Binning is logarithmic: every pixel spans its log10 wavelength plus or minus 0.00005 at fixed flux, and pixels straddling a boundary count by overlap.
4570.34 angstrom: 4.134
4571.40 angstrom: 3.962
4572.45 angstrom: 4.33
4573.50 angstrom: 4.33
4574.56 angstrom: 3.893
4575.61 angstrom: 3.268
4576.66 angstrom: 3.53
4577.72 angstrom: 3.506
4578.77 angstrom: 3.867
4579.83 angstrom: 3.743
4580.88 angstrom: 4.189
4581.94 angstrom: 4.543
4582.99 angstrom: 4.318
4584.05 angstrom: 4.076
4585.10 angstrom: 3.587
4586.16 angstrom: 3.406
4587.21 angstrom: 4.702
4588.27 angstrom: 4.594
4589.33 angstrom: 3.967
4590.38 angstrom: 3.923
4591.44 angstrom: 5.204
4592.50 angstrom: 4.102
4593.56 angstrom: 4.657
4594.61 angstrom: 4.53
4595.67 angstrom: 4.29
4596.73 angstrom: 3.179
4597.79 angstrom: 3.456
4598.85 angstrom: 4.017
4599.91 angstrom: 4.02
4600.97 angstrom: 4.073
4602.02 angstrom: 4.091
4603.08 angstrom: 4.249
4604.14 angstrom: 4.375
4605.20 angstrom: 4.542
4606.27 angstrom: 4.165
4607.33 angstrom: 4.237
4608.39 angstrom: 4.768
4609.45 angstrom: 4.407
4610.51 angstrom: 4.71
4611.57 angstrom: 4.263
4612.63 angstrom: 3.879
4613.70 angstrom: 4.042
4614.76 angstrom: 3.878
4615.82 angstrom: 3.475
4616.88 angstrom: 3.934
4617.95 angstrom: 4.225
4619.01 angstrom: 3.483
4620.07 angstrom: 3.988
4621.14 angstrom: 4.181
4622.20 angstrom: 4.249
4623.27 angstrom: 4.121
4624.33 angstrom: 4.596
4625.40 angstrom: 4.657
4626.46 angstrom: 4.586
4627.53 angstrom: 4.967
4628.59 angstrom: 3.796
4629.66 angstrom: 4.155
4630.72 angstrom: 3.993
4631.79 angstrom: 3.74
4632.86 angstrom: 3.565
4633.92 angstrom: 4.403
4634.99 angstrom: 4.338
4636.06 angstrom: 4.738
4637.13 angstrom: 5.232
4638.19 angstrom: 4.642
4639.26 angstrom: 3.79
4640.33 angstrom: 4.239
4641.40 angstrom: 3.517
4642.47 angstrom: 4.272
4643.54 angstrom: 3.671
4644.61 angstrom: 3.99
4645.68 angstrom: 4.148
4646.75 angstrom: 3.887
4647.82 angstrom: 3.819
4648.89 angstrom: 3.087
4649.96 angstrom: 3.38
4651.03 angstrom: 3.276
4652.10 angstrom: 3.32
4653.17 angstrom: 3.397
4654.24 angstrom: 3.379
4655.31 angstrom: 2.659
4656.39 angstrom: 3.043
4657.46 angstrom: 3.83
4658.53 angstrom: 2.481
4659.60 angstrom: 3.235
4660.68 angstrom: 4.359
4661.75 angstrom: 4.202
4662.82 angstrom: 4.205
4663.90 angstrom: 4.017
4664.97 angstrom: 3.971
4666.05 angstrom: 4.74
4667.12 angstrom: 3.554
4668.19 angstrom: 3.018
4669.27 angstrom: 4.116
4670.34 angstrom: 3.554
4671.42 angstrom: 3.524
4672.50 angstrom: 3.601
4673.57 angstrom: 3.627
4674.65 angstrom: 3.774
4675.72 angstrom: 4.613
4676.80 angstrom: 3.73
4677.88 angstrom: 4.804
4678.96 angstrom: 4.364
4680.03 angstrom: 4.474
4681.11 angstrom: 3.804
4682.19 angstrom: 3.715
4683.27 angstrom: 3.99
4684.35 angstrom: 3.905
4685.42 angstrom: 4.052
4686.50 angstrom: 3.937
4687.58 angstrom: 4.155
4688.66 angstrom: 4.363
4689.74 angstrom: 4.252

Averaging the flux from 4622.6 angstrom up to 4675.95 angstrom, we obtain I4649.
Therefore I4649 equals 3.89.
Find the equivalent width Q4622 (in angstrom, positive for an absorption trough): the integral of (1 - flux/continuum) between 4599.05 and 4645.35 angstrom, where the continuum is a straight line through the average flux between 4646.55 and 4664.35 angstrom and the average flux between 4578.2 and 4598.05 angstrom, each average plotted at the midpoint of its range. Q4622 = -4.7 angstrom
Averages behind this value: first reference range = 4.13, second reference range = 3.5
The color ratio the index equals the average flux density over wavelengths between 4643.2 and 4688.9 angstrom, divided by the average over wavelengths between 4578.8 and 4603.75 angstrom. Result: 0.9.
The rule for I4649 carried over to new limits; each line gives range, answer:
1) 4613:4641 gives 4.19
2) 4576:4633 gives 4.13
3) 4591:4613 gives 4.25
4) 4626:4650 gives 4.1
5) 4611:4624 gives 3.99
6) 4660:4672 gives 3.92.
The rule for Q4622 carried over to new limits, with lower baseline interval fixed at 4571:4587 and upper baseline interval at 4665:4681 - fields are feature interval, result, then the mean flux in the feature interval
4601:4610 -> -0.9 angstrom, 4.34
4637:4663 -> 1.7 angstrom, 3.69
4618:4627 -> -0.7 angstrom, 4.23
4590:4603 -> -0.7 angstrom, 4.14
